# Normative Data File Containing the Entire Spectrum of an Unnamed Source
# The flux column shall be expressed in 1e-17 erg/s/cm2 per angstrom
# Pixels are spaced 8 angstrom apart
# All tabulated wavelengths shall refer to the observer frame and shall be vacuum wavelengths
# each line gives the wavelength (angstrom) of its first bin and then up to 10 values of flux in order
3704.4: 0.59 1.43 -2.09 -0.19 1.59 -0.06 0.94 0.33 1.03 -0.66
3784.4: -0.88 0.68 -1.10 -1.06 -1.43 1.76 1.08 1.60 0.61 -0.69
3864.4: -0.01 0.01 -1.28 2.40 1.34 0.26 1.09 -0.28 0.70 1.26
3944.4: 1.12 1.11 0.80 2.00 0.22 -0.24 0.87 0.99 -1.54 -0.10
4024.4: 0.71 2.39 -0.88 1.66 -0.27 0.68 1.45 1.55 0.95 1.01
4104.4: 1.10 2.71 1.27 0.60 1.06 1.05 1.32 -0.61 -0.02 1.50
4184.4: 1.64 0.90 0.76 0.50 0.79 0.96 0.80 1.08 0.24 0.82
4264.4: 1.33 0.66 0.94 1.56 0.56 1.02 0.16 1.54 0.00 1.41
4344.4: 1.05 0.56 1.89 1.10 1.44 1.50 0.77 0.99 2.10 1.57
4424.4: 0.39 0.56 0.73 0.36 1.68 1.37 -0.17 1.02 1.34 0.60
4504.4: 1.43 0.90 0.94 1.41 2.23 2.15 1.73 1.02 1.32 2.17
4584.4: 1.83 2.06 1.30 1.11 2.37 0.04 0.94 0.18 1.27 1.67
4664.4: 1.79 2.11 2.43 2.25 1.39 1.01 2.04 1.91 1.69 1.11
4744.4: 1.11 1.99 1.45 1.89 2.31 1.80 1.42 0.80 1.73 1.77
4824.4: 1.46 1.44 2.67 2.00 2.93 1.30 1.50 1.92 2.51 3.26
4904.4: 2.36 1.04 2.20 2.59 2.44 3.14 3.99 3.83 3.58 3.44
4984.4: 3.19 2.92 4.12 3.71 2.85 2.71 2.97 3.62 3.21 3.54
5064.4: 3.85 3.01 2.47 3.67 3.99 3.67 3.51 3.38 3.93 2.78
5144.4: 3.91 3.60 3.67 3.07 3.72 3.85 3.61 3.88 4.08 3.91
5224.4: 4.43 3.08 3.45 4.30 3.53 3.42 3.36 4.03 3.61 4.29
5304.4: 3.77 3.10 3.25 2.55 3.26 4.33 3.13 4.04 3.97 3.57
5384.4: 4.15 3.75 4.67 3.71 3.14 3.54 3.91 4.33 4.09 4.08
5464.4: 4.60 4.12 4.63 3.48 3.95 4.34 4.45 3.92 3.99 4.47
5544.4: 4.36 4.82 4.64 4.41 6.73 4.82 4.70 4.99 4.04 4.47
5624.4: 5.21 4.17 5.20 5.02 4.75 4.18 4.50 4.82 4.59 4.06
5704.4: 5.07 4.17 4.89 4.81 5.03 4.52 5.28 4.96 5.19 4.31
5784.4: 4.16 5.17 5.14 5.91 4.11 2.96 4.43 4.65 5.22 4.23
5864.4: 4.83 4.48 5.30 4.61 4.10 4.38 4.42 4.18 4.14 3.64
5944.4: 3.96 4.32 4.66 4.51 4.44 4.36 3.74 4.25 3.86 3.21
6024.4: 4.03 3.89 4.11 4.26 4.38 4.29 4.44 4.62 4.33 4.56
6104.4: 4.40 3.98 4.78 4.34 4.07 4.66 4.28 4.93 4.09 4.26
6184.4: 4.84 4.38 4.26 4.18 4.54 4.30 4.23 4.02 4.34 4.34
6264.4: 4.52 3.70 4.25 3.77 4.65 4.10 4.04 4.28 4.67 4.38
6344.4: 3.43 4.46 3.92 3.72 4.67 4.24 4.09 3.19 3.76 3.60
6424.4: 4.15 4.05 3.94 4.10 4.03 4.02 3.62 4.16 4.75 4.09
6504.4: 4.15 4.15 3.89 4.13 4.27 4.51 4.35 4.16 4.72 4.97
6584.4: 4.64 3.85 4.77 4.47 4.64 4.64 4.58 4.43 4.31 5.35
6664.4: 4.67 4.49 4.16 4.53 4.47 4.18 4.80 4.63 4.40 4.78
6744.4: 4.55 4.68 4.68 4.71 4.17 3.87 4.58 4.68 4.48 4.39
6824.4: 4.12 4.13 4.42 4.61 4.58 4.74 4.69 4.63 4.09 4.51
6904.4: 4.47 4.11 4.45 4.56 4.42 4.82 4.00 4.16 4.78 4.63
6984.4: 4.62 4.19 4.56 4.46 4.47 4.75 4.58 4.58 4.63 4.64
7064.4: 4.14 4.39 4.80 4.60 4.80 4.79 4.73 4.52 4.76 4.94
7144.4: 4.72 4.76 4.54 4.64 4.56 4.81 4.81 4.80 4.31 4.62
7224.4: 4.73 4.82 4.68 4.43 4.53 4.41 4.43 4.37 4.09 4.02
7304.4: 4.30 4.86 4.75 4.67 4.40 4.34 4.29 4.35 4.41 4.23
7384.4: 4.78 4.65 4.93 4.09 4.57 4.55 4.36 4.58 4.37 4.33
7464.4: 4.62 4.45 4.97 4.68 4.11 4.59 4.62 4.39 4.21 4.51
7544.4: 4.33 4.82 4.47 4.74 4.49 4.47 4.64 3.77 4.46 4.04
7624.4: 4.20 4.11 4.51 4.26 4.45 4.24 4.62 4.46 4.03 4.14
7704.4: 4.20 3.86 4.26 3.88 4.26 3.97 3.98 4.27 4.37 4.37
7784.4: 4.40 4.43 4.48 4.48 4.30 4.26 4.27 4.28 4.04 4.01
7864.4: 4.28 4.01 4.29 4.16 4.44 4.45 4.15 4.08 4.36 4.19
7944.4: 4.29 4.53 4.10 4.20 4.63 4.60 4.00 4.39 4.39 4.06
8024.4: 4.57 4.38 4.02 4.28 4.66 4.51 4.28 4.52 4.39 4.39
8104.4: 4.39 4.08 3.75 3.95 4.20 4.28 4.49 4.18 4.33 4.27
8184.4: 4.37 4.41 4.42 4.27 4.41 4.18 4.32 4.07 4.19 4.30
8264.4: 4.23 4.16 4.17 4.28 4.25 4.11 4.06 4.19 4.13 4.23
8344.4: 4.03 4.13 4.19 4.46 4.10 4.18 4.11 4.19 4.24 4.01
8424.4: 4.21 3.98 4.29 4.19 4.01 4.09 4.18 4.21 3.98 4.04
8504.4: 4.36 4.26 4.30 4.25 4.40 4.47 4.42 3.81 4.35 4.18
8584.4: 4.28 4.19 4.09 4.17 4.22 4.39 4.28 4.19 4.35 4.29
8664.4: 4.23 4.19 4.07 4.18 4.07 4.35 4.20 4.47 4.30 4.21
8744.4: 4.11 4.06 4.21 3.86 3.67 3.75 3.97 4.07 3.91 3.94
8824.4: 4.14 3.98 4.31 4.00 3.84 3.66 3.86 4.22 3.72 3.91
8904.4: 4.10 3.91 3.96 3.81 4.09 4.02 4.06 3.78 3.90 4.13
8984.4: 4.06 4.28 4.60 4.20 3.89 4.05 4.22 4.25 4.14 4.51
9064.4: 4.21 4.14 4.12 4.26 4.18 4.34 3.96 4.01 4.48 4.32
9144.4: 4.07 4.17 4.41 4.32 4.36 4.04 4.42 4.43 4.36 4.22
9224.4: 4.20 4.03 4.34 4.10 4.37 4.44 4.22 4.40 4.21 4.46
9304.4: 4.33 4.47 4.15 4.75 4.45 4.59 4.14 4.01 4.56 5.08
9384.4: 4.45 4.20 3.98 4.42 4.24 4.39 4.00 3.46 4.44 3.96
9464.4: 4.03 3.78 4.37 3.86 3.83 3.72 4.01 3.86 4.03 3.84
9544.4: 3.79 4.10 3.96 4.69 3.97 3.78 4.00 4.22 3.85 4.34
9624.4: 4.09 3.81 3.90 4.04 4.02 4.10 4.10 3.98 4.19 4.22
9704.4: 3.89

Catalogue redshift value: 0.24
